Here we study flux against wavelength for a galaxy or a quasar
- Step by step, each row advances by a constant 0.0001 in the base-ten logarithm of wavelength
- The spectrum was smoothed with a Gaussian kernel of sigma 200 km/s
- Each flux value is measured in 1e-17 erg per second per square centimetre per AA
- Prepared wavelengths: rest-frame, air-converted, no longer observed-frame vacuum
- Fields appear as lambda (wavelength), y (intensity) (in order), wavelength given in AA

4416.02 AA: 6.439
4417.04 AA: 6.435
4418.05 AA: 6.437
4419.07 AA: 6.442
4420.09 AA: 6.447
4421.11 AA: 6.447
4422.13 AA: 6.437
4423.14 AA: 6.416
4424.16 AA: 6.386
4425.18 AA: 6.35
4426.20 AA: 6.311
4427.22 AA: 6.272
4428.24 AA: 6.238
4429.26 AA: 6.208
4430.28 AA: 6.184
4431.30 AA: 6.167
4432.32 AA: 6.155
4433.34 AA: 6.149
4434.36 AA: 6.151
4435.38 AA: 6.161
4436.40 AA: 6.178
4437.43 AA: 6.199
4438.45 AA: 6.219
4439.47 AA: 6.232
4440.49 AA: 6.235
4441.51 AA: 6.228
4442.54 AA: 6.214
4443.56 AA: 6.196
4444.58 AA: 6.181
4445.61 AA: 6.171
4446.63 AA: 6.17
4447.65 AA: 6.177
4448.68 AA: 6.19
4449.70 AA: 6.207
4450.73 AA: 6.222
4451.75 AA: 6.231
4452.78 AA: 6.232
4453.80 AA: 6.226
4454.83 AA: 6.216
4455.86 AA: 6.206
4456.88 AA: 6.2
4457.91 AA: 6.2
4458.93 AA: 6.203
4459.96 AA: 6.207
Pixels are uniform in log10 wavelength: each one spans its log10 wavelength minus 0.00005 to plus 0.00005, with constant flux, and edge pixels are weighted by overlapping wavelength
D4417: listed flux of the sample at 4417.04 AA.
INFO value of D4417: 6.435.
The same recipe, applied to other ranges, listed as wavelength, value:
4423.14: 6.416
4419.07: 6.442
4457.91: 6.2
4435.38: 6.161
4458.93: 6.203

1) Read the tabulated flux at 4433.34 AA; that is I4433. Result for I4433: 6.149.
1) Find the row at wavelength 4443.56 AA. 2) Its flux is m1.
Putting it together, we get 6.196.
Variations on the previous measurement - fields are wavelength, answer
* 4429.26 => 6.208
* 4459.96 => 6.207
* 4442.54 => 6.214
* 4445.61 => 6.171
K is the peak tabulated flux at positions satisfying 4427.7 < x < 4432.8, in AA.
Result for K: 6.238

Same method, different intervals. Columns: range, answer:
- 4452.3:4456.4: 6.232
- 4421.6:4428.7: 6.437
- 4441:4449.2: 6.228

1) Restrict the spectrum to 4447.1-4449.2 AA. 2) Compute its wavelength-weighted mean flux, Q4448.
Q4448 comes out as 6.19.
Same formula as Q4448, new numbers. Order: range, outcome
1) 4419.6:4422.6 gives 6.44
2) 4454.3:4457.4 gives 6.2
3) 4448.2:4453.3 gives 6.22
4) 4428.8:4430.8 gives 6.2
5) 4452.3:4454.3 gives 6.25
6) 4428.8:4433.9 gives 6.17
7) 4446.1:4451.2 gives 6.19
